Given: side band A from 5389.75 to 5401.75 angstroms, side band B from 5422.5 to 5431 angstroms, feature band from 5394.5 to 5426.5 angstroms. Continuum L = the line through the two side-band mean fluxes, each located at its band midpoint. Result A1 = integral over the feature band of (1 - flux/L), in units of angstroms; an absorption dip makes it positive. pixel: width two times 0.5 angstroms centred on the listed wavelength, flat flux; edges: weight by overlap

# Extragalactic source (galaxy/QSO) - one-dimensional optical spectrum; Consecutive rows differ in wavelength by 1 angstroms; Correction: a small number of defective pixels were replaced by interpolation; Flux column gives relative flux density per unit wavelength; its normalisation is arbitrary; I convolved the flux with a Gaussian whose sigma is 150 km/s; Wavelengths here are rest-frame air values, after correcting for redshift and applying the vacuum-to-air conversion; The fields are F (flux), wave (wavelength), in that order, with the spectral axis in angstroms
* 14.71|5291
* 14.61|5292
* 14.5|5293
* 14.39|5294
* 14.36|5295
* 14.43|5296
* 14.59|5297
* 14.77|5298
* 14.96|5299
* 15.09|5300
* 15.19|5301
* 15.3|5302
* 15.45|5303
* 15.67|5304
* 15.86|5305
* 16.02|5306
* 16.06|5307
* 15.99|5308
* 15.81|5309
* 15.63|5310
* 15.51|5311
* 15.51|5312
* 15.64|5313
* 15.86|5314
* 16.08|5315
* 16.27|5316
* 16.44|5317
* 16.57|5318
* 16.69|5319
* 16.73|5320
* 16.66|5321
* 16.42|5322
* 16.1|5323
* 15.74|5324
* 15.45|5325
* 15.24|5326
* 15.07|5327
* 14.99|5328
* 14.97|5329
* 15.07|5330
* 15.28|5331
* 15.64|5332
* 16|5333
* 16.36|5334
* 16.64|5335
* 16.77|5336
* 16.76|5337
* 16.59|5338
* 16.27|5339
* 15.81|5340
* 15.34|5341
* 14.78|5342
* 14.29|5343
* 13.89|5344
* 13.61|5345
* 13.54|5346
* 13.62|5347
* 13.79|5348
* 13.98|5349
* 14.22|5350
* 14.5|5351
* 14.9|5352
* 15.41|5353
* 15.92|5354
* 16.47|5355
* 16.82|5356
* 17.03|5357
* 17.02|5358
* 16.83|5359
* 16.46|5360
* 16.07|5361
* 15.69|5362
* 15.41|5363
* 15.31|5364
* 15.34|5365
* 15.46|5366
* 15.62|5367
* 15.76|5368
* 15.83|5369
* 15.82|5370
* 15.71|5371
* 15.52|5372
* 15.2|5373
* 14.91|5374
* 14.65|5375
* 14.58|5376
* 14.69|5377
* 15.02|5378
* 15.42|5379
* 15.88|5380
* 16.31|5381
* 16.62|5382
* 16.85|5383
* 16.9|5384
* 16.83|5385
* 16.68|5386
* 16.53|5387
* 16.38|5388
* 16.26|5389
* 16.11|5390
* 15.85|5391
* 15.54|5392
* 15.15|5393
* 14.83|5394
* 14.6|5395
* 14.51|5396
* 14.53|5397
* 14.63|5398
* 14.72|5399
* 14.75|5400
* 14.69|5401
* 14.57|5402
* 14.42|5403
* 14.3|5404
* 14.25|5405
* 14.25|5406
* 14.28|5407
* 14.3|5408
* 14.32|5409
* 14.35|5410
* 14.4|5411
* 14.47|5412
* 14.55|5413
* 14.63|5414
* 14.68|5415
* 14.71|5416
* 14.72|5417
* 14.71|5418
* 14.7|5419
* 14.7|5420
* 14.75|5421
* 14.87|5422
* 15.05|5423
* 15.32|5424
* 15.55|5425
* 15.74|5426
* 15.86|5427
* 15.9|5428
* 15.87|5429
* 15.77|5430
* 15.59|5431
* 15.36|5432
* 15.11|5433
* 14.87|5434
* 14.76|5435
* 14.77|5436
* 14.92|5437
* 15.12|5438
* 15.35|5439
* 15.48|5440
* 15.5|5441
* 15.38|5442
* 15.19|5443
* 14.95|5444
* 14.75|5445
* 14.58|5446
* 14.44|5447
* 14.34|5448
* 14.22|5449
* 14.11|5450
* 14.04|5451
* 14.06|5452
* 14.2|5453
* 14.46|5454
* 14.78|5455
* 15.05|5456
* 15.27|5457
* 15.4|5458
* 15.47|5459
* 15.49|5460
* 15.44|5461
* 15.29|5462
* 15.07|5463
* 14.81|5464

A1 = 1.3 angstroms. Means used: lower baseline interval 15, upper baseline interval 15.6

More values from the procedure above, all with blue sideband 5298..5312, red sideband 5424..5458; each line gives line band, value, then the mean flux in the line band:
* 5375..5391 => -0.8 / 16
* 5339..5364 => 0.2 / 15.2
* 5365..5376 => -0.1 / 15.4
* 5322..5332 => 0.0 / 15.4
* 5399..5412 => 0.6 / 14.4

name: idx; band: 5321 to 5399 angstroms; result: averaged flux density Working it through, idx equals 15.5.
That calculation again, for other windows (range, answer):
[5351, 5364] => 16.1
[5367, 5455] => 15.1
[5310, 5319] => 16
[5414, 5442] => 15.2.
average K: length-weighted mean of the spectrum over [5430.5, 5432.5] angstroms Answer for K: 15.5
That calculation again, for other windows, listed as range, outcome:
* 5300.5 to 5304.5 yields 15.4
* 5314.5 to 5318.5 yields 16.3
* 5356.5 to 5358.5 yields 17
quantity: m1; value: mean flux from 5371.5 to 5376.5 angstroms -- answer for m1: 15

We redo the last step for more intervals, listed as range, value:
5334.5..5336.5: 16.7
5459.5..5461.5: 15.5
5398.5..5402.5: 14.7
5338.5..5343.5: 15.3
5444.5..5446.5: 14.7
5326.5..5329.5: 15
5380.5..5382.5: 16.5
